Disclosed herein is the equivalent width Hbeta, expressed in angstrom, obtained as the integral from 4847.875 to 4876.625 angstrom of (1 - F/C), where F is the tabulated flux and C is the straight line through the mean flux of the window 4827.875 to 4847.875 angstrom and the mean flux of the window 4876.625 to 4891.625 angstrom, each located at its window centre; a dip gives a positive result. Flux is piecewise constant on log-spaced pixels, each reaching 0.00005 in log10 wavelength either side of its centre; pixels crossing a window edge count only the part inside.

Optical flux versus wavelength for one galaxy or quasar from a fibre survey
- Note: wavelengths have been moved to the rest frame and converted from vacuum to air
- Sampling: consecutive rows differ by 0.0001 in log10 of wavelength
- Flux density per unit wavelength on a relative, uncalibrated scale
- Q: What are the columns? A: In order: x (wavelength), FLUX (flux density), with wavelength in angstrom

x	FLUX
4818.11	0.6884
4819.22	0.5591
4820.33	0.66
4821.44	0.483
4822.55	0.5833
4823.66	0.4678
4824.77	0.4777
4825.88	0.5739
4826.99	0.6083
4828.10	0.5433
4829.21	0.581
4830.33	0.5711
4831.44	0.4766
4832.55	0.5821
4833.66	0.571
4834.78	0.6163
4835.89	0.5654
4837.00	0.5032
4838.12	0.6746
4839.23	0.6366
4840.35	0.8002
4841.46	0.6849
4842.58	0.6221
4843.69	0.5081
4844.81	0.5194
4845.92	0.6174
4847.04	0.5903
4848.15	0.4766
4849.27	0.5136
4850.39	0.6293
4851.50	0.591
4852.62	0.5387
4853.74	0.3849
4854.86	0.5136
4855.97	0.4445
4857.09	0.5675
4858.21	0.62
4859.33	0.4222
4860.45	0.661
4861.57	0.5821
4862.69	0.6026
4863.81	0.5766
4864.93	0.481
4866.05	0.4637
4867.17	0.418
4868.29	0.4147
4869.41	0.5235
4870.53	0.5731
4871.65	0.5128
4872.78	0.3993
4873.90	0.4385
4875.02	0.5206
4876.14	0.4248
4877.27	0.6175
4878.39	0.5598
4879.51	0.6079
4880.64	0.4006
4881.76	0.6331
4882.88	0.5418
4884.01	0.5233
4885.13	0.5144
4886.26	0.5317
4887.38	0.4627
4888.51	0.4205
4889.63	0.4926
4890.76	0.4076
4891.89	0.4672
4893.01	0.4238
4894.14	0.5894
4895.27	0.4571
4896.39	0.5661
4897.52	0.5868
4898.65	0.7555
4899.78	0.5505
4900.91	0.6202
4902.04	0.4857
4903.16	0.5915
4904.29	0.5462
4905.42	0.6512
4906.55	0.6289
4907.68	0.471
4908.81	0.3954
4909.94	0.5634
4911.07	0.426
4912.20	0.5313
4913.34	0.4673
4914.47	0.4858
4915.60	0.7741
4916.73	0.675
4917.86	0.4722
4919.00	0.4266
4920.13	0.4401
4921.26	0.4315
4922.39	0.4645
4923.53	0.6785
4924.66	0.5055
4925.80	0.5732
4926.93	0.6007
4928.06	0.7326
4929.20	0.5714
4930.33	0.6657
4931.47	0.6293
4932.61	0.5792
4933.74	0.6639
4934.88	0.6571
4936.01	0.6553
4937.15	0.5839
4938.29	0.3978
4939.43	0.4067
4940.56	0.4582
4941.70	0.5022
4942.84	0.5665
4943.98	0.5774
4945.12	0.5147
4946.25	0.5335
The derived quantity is 2.1 angstrom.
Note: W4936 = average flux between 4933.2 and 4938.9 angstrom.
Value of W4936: 0.589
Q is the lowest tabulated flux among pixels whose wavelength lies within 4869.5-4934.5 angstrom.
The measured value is 0.3954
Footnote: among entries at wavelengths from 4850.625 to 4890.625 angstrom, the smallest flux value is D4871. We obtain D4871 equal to 0.3849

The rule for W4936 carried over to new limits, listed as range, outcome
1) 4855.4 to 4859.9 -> 0.514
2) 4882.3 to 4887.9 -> 0.516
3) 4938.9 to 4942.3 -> 0.458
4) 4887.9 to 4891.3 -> 0.44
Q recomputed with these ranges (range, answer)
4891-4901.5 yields 0.4238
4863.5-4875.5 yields 0.3993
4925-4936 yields 0.5714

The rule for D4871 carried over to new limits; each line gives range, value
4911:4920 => 0.426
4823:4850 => 0.4678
